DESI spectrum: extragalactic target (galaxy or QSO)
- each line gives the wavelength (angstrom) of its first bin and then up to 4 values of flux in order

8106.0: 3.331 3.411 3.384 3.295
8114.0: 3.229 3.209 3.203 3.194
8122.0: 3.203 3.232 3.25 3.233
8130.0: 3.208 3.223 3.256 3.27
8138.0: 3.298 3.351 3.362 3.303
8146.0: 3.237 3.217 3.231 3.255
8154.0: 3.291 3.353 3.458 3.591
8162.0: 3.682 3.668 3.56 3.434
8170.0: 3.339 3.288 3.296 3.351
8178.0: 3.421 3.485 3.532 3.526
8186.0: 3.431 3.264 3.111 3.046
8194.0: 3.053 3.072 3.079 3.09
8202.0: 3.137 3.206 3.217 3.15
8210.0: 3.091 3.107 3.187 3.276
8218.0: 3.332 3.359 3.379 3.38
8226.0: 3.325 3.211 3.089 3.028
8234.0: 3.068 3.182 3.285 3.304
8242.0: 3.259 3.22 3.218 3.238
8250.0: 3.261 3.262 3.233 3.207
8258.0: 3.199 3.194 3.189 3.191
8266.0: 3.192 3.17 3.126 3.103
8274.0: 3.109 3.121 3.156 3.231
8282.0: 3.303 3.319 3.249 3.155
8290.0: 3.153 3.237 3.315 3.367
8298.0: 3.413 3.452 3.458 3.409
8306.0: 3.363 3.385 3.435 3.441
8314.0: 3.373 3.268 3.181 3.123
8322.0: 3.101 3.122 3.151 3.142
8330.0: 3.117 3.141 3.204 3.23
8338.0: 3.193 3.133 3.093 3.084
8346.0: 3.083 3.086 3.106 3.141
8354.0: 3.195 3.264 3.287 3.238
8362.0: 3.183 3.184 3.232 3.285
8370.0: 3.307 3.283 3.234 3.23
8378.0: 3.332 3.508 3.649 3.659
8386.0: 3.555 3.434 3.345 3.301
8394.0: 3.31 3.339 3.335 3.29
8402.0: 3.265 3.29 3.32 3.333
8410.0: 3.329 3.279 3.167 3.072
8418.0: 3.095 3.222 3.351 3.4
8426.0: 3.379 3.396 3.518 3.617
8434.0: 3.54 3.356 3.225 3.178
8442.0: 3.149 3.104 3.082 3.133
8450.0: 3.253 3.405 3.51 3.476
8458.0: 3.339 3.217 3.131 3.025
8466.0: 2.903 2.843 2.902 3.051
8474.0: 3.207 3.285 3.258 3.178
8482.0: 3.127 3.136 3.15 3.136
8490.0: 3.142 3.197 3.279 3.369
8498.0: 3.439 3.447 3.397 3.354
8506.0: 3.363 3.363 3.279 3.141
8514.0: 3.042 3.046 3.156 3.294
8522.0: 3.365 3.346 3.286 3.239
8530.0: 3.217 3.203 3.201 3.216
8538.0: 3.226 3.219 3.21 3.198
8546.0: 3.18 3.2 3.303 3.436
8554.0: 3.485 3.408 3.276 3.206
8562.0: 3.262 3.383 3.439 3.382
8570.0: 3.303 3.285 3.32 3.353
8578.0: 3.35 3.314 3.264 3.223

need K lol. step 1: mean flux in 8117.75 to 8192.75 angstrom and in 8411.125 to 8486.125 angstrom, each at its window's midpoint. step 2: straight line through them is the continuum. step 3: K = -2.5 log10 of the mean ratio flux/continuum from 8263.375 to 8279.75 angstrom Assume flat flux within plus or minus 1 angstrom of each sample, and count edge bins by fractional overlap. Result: 0.05 mag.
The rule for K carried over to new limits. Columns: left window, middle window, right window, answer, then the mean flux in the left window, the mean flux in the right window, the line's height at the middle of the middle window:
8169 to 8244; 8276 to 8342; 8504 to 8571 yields 0.00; 3.24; 3.27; 3.25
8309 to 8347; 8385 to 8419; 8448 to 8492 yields -0.04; 3.19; 3.17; 3.18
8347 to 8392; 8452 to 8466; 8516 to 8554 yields 0.00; 3.31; 3.25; 3.28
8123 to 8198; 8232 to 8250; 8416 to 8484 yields 0.03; 3.33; 3.23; 3.3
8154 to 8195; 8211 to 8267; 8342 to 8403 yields 0.04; 3.39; 3.29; 3.36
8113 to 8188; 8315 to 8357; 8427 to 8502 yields 0.04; 3.34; 3.24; 3.28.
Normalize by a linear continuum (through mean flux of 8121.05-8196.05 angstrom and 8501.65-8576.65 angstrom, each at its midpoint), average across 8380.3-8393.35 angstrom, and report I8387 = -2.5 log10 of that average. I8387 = -0.06 mag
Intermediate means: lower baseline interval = 3.33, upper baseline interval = 3.28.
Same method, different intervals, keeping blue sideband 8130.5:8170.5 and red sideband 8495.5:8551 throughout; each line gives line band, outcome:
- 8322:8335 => 0.058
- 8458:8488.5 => 0.056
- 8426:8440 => -0.043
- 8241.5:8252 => 0.033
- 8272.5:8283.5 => 0.048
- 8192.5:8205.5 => 0.082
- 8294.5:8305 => -0.029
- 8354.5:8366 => 0.026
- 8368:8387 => -0.035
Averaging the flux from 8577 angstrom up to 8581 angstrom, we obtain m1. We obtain 3.33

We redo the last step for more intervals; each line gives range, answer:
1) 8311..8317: 3.36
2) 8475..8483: 3.21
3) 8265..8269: 3.18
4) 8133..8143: 3.31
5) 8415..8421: 3.13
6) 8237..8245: 3.27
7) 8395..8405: 3.3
